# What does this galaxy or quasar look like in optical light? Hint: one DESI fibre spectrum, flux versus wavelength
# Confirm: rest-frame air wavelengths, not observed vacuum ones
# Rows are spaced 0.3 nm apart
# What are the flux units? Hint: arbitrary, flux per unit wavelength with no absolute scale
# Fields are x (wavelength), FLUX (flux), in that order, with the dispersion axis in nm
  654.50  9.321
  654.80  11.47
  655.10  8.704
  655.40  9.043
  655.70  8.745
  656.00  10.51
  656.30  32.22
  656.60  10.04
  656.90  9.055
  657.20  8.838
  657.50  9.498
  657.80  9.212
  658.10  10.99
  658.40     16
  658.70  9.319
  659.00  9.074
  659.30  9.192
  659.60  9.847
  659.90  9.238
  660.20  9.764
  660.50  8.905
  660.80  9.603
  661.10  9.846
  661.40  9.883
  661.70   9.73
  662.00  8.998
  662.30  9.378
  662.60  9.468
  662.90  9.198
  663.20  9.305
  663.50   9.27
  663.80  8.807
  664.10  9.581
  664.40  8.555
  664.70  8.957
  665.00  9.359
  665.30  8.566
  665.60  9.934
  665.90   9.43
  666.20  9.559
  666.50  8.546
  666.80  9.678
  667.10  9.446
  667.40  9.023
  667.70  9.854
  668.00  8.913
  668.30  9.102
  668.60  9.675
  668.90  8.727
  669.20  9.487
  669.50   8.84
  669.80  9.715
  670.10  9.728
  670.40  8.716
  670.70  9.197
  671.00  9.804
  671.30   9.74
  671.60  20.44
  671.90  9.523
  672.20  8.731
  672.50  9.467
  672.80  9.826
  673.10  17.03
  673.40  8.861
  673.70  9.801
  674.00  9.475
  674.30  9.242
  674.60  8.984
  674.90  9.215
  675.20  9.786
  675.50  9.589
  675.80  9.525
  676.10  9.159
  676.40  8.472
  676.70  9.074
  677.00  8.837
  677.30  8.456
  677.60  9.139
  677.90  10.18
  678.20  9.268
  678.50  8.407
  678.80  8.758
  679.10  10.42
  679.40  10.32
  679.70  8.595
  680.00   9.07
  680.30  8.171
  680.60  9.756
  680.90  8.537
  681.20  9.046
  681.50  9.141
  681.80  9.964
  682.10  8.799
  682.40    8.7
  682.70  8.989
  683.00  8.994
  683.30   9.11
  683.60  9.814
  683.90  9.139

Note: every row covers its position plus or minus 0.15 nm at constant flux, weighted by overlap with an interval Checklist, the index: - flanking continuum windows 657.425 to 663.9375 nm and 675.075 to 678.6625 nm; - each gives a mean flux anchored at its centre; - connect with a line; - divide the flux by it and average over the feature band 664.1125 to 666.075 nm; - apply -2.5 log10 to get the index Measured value 0.049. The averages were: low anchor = 9.76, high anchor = 9.15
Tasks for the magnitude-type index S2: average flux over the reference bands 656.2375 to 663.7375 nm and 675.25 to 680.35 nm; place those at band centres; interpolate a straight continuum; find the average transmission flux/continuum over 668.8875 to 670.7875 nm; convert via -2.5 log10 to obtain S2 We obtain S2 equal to 0.05 mag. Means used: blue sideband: 10.4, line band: 9.24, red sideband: 9.18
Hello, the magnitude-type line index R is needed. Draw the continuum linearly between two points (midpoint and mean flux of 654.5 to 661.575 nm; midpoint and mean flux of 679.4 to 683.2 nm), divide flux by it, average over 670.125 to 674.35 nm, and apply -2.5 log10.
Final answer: -0.106 mag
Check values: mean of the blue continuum 10.8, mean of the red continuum 9.03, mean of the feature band 10.7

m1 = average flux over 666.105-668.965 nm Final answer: 9.26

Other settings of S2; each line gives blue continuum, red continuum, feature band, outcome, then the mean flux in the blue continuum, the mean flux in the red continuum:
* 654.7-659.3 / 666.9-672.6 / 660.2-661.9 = 0.144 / 11.4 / 9.9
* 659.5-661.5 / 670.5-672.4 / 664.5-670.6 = 0.144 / 9.57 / 11.1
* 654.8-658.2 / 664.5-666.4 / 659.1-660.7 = 0.139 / 11.5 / 9.26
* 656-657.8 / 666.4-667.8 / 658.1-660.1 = 0.186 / 13.3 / 9.32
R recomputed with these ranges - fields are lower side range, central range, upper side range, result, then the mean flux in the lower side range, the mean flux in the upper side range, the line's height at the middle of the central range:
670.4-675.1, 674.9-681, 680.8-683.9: 0.07 mag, 10.6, 9.12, 9.78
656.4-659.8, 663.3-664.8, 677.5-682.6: 0.12 mag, 10.4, 9.19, 10.1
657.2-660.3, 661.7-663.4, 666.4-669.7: 0.05 mag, 10.2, 9.23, 9.77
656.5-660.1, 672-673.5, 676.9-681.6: -0.15 mag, 10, 9.13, 9.41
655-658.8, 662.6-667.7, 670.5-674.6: 0.21 mag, 11.8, 10.8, 11.2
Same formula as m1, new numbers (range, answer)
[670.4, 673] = 10.8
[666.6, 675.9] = 9.97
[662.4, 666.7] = 9.19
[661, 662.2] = 9.59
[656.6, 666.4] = 9.58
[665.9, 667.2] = 9.32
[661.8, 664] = 9.22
